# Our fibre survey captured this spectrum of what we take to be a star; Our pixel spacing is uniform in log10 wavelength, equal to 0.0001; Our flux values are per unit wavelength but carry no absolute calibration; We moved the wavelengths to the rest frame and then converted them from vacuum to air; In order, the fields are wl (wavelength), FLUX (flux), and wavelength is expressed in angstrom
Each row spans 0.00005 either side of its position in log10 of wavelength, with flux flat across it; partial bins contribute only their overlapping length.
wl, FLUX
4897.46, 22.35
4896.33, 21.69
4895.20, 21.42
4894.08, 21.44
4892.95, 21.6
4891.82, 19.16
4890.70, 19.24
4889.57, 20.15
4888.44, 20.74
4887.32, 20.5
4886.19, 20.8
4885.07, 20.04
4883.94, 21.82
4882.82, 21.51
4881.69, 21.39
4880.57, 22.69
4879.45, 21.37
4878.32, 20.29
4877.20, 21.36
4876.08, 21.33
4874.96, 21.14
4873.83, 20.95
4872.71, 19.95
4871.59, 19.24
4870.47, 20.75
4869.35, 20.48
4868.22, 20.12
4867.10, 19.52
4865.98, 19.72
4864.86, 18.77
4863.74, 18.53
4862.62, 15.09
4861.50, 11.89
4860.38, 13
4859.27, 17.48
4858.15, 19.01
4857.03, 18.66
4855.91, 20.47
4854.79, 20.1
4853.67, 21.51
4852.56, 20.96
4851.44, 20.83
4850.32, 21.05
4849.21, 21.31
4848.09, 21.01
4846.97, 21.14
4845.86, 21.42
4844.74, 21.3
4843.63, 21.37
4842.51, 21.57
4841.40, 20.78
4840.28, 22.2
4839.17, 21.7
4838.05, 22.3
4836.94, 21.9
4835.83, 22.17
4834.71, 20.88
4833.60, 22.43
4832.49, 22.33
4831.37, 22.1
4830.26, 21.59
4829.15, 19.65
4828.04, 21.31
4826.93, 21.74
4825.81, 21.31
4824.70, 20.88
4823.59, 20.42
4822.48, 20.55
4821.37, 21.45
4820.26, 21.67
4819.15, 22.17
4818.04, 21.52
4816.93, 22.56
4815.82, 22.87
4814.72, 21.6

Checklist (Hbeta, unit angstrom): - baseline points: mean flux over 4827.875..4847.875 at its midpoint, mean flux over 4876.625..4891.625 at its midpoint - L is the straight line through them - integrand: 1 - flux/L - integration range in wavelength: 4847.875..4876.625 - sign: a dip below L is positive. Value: 2.5 angstrom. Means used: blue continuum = 21.6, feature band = 19.3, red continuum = 20.9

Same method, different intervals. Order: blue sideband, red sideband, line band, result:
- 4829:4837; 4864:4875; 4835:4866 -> 1.48 angstrom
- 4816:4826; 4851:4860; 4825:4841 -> -0.63 angstrom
